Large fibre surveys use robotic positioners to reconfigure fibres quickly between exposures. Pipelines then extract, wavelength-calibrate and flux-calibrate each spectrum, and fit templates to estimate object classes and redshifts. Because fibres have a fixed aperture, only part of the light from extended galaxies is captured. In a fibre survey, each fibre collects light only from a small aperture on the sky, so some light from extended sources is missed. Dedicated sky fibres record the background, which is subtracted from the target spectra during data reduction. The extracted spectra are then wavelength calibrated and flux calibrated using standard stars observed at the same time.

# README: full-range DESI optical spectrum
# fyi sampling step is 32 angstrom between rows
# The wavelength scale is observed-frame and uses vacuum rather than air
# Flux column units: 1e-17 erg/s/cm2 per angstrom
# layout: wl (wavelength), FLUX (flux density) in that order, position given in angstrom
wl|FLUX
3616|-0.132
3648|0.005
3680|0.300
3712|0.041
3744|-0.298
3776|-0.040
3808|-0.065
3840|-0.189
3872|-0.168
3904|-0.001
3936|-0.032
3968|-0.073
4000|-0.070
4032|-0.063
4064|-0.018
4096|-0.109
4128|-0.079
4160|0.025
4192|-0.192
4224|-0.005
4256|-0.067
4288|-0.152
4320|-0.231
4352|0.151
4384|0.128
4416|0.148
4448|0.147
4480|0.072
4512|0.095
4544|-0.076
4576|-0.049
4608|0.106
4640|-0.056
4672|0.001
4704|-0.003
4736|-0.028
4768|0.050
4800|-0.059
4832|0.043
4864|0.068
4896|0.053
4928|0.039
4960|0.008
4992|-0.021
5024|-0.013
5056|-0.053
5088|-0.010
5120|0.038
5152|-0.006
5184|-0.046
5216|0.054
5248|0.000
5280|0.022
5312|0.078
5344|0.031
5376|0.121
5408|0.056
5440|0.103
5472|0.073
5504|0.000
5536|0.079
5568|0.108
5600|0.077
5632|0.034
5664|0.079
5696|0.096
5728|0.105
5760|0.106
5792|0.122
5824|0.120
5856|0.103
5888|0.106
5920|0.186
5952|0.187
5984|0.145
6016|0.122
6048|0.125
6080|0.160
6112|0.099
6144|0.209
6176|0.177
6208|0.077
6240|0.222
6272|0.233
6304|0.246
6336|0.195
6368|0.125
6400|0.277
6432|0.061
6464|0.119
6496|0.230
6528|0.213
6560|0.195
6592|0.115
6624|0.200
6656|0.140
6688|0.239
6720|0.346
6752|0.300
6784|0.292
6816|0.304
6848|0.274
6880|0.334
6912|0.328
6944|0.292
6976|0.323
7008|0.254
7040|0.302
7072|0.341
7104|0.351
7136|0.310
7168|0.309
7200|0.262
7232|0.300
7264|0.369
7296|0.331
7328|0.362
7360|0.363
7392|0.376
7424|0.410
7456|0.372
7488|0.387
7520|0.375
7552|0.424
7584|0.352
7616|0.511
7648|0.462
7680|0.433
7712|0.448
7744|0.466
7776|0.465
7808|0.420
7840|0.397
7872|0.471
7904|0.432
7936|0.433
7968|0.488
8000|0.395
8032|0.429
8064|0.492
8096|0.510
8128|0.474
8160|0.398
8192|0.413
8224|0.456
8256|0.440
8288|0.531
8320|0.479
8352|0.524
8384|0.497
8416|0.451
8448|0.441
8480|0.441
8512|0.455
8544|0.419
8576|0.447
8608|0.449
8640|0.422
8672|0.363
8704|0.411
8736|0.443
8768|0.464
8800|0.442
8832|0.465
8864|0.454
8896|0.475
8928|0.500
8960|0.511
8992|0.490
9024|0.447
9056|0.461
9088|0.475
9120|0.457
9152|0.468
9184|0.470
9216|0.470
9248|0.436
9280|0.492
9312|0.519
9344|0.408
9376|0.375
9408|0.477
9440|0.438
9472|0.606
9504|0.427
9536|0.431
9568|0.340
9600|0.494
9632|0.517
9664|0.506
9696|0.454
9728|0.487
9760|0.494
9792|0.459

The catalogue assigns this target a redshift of 0.678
